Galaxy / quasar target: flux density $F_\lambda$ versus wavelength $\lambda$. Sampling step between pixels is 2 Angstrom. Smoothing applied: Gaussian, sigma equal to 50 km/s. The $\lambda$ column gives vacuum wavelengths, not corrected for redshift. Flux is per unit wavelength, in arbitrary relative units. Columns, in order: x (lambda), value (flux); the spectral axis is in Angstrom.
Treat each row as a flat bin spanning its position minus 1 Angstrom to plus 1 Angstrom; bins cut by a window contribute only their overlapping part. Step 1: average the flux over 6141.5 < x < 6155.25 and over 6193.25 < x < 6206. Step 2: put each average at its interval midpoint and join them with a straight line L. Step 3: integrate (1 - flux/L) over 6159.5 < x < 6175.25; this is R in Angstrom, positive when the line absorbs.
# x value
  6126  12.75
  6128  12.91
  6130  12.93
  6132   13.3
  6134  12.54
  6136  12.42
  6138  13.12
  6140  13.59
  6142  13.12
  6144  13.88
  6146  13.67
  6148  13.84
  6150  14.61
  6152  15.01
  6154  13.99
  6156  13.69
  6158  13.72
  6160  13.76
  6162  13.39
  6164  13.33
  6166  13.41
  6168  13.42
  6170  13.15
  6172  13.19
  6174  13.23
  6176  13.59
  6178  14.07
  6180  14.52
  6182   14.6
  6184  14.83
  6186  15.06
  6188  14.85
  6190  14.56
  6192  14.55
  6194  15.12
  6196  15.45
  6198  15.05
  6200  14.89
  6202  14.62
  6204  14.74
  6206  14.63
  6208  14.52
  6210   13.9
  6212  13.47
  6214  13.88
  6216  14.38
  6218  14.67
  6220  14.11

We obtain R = 1.1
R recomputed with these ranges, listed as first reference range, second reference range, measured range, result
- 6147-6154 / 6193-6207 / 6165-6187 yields 1.1 Angstrom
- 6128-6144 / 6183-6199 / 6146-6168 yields -0.1 Angstrom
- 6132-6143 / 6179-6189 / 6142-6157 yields -0.7 Angstrom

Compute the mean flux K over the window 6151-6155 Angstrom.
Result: 14.5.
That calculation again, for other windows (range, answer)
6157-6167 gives 13.5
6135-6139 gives 12.8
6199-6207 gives 14.7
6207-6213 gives 14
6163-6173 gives 13.3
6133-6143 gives 13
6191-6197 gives 15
